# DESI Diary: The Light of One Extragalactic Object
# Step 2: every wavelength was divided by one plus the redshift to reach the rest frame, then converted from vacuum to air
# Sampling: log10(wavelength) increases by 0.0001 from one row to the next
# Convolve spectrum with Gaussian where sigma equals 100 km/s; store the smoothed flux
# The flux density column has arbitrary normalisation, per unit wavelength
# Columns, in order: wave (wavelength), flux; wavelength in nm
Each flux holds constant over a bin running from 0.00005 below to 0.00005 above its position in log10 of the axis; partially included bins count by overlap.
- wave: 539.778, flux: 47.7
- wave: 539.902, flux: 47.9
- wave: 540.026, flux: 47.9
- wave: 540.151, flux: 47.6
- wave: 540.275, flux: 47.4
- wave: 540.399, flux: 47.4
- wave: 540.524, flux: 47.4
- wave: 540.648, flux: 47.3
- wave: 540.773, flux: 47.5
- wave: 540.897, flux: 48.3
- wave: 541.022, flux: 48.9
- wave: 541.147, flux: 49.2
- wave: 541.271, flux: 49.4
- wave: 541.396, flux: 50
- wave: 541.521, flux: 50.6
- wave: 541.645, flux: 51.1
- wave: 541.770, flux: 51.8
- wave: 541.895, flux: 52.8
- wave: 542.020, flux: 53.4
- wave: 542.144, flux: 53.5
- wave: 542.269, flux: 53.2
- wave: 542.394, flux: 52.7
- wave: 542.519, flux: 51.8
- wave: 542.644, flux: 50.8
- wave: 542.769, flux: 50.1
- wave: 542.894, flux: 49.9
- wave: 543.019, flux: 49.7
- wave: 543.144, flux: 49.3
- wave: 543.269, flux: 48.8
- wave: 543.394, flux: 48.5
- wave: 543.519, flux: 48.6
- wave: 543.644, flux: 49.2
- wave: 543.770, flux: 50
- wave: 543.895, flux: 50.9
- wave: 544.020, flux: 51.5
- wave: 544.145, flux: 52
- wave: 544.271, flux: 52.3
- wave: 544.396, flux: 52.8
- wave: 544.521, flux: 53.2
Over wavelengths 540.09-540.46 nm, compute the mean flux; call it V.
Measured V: 47.6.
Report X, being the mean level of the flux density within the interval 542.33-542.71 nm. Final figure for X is 51.7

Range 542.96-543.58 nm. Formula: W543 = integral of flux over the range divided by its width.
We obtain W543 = 49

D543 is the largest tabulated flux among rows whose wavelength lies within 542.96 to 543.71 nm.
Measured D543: 49.7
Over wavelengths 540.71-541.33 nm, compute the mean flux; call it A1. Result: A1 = 48.6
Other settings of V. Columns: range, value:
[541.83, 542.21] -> 53.3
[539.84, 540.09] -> 47.9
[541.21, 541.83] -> 50.6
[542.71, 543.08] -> 49.9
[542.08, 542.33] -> 53.5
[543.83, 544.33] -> 51.7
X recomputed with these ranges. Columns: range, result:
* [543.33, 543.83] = 49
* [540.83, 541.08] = 48.6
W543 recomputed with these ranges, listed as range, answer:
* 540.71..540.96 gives 47.8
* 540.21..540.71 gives 47.4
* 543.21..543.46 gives 48.7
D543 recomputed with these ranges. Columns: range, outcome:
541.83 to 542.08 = 53.4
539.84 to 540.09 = 47.9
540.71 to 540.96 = 48.3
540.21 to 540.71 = 47.4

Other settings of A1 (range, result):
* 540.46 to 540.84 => 47.4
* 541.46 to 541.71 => 50.9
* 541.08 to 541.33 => 49.3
